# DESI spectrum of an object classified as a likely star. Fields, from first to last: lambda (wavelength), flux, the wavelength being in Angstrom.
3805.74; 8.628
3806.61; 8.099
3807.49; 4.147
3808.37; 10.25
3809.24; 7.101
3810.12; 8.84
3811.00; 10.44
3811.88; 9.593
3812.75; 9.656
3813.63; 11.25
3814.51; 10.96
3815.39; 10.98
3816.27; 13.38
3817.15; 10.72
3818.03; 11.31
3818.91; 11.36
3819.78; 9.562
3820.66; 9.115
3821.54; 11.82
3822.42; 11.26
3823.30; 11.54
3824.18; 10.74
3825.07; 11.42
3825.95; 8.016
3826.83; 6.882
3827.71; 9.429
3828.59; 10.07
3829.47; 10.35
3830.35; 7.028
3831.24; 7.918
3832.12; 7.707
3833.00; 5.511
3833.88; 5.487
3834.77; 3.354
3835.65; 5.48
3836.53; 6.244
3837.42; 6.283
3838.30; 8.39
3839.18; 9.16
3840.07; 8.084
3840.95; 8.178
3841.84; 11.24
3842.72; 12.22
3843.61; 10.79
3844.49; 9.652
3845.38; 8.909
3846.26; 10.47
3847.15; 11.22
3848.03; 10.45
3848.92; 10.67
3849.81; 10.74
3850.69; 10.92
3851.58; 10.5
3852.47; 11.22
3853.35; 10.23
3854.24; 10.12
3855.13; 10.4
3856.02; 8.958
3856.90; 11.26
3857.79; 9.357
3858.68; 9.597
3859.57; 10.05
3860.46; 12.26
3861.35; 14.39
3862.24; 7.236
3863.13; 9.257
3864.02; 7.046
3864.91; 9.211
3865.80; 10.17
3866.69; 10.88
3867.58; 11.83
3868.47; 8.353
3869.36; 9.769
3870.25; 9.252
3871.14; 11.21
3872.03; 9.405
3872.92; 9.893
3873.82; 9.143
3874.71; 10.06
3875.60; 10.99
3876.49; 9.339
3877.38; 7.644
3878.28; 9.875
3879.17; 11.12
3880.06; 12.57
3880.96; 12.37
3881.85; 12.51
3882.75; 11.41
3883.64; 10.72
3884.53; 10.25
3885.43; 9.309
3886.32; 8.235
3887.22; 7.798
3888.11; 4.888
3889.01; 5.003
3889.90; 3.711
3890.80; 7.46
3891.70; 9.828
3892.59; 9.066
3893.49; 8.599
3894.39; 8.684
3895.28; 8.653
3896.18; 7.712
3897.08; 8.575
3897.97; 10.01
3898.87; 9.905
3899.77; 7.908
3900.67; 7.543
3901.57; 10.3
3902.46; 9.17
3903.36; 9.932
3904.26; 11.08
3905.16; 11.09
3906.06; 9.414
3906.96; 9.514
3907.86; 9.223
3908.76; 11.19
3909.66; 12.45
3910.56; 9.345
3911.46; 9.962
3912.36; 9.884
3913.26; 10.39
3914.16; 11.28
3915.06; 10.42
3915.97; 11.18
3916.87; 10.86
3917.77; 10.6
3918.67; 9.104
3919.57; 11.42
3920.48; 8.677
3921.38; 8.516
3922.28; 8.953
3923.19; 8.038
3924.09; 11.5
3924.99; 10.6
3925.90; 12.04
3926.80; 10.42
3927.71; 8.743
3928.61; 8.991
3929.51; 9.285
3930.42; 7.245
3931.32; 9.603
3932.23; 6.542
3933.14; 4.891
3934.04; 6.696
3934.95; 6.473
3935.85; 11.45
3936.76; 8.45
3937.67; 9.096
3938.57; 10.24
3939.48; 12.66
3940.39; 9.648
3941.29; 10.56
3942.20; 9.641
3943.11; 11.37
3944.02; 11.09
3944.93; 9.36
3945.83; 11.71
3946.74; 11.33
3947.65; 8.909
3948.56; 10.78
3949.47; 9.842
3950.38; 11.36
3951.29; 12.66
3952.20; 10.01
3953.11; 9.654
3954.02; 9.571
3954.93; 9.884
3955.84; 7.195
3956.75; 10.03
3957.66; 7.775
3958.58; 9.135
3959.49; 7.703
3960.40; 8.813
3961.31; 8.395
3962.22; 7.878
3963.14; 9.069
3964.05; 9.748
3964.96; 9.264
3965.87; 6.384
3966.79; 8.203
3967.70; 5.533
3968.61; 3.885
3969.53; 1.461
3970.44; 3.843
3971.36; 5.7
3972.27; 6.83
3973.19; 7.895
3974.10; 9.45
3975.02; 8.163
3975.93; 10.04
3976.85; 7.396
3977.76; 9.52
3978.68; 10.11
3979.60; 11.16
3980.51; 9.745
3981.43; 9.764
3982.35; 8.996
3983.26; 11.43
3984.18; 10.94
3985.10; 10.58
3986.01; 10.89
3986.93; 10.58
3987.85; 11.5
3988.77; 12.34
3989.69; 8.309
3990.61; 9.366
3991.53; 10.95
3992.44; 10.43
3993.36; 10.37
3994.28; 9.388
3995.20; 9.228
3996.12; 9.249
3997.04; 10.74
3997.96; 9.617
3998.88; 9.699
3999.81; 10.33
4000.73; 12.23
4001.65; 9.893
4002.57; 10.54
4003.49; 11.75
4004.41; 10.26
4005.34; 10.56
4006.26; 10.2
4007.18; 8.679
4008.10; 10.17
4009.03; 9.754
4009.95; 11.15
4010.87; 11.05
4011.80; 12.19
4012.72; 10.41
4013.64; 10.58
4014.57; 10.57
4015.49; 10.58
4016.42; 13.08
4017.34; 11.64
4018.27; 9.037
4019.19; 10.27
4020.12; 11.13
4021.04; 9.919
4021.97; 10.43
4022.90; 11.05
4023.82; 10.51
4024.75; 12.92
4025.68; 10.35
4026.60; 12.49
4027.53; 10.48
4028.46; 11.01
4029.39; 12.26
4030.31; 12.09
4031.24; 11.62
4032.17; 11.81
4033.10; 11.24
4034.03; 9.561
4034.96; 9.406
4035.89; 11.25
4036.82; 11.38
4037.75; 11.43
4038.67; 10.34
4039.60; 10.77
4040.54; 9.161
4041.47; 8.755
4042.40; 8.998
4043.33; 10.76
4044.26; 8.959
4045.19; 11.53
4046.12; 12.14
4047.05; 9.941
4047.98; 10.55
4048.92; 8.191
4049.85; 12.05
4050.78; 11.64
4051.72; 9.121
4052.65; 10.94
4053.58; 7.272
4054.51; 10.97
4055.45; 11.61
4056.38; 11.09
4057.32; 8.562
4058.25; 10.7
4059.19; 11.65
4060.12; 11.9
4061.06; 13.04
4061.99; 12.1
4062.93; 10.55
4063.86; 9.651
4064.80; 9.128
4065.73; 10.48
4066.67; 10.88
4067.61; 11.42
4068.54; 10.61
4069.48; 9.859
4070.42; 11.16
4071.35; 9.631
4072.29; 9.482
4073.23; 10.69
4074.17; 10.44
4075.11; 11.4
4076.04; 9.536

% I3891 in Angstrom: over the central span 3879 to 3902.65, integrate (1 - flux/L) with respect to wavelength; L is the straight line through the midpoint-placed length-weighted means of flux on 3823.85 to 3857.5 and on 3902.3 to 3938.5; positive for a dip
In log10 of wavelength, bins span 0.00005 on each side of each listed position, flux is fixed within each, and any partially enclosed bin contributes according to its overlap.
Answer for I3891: 1.1 Angstrom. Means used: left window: 9.09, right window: 9.6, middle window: 8.98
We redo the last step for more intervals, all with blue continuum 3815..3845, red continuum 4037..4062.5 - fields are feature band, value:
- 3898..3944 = 0.12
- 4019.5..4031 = -0.93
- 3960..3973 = 4.16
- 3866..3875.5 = -0.64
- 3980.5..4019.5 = -0.89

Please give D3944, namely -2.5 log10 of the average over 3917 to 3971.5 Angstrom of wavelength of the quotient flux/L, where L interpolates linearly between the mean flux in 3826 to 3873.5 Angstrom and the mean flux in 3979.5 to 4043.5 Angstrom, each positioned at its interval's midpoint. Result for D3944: 0.12 mag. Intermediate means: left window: 9.33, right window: 10.6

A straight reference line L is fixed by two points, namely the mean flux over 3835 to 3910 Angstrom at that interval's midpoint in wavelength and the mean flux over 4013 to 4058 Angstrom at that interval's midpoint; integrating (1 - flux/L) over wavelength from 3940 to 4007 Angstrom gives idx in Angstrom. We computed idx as 5.4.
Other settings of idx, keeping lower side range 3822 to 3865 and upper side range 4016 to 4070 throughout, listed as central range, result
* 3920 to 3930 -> 0.3 Angstrom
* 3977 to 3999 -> 0.3 Angstrom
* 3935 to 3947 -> -0.4 Angstrom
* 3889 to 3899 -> 1.6 Angstrom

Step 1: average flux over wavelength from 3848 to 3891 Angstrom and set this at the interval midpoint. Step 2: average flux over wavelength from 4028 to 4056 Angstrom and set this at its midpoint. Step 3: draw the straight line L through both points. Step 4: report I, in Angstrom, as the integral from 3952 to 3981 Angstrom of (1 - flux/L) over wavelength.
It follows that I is 6.03 Angstrom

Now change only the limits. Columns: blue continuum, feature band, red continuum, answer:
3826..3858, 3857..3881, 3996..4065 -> -2.11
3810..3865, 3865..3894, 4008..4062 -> 1.20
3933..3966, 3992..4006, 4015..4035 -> 0.33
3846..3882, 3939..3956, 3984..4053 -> 0.02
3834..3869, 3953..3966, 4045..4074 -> 1.76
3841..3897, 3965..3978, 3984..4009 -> 4.37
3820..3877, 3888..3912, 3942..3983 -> 0.59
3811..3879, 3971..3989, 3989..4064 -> 1.26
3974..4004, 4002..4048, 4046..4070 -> -1.56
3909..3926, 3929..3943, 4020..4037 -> 2.02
